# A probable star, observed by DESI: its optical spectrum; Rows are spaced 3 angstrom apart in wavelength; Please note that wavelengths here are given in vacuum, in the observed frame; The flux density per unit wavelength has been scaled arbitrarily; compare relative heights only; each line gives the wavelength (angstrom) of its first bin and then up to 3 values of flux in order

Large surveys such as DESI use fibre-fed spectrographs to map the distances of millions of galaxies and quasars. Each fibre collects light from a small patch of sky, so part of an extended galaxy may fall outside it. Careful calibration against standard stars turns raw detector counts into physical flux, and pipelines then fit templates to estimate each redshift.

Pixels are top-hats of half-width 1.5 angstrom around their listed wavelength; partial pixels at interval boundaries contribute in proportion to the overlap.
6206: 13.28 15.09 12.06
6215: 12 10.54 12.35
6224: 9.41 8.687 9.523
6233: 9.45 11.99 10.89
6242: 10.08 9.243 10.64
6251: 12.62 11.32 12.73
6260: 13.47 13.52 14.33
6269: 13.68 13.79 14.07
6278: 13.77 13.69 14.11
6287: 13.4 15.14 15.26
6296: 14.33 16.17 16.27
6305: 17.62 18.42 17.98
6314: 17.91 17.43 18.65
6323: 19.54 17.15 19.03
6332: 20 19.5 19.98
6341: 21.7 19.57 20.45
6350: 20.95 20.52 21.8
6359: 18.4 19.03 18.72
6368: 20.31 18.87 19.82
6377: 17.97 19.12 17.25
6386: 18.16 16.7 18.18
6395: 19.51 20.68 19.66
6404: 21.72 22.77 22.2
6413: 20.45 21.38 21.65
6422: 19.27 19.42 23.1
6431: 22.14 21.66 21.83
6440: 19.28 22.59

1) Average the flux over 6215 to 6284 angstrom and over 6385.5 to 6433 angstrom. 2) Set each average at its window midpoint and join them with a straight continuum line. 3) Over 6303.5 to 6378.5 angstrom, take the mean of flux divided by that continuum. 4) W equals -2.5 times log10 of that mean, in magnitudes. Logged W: -0.15 mag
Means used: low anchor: 11.9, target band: 19.3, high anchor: 20.5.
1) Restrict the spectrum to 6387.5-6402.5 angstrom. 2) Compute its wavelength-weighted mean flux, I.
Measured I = 18.9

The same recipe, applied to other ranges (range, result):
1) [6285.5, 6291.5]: 14.3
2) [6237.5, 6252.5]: 10.7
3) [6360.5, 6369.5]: 19.4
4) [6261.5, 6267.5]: 13.9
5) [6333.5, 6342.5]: 20.4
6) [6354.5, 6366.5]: 19.5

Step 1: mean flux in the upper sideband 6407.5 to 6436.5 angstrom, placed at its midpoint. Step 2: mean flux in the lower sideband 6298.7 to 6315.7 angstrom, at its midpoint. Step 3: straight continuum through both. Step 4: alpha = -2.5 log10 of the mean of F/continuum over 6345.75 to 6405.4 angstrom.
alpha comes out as 0.020 mag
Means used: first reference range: 17.5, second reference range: 21.3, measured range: 19.4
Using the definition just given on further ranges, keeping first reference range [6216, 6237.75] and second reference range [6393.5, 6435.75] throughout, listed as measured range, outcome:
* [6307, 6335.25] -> -0.176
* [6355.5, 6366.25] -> -0.074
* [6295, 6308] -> -0.126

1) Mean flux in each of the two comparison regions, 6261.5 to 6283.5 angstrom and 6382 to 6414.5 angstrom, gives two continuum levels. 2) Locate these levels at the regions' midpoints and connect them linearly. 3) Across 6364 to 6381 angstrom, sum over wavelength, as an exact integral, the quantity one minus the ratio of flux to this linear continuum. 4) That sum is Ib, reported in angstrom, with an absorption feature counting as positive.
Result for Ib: -0.5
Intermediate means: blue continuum 13.8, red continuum 19.8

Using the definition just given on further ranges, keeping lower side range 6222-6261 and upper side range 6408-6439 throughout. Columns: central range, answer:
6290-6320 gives -4.93 angstrom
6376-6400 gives 0.96 angstrom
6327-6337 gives -2.13 angstrom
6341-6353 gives -2.60 angstrom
